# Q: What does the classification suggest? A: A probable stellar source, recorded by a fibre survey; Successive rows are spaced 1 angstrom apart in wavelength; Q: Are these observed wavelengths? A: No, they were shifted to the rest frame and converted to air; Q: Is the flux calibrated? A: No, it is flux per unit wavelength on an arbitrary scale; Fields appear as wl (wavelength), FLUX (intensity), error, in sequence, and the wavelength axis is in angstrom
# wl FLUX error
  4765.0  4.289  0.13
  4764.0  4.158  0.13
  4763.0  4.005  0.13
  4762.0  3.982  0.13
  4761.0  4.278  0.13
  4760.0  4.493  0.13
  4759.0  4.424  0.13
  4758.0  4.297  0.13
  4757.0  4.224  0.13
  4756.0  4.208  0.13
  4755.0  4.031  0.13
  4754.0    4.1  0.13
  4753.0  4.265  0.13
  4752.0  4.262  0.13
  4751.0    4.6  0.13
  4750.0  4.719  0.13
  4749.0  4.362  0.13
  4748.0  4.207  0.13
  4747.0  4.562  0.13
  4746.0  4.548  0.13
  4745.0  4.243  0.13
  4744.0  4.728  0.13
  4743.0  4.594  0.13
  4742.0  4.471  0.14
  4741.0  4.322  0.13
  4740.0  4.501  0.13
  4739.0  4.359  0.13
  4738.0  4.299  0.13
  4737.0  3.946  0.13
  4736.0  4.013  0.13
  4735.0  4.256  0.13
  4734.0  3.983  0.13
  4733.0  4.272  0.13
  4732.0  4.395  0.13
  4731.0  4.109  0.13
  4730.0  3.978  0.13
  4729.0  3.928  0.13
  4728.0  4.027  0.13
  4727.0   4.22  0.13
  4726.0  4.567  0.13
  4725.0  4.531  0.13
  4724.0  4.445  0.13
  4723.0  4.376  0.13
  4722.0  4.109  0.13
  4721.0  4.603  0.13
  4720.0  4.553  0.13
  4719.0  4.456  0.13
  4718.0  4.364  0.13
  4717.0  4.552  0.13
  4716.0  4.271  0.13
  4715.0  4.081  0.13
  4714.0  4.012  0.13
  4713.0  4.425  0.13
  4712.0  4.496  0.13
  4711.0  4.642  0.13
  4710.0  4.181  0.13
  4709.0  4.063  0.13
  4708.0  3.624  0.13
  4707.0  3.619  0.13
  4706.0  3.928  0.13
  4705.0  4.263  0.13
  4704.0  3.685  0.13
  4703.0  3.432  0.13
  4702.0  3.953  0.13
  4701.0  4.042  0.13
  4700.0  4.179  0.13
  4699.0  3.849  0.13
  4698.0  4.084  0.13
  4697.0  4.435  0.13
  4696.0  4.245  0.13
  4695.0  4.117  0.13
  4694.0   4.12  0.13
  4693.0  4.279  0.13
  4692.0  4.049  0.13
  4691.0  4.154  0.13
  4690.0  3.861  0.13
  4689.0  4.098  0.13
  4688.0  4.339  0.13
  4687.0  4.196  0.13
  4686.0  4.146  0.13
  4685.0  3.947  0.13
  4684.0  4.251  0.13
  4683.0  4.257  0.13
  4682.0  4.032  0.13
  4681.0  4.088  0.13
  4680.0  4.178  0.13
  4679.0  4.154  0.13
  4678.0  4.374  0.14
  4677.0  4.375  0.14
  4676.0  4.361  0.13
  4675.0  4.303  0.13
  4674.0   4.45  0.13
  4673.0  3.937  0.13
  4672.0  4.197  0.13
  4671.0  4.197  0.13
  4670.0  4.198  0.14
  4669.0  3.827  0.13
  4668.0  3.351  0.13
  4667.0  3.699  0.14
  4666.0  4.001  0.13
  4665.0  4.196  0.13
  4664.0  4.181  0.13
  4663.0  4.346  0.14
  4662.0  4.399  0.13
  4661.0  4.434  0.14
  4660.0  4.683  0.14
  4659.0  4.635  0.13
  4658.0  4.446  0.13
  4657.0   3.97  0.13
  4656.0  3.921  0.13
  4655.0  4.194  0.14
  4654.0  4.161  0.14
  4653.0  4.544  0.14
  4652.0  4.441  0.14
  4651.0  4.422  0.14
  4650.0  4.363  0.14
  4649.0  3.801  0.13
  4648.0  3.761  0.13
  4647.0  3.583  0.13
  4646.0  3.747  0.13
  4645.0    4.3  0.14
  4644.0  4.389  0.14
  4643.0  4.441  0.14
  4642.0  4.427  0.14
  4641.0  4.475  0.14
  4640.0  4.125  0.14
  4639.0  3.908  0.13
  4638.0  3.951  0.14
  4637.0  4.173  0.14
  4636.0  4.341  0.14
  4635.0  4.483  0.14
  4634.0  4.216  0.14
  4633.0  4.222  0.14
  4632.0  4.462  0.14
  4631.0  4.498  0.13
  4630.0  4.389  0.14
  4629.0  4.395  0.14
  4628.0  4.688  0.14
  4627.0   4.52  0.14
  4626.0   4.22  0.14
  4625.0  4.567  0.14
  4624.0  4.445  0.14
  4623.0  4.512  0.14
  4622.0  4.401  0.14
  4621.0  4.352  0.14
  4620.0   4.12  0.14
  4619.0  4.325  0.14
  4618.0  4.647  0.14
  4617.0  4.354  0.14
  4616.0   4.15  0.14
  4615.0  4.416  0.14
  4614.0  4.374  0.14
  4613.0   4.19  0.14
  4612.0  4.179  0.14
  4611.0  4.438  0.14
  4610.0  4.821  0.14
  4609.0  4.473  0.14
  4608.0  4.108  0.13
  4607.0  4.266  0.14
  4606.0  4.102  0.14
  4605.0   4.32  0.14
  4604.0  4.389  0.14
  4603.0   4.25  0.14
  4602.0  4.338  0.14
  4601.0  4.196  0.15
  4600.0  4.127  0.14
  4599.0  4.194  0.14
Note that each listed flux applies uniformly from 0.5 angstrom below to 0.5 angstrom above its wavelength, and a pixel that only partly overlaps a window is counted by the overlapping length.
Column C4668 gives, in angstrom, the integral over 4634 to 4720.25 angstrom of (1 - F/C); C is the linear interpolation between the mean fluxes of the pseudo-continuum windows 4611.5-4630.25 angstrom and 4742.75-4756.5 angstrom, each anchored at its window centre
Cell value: 4.3 angstrom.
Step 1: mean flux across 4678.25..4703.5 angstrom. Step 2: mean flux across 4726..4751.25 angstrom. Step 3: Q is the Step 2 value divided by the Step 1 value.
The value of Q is 1.1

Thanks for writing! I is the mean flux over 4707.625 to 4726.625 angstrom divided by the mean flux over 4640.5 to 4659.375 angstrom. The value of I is 1.0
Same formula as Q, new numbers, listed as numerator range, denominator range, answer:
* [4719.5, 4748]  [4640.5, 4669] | 1.03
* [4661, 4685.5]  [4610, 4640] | 0.95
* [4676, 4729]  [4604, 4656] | 0.97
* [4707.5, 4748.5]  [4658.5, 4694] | 1.03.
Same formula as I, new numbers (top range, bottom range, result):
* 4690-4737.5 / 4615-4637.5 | 0.95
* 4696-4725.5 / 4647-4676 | 1.00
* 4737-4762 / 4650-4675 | 1.04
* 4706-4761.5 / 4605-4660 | 1.00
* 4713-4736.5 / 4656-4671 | 1.03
